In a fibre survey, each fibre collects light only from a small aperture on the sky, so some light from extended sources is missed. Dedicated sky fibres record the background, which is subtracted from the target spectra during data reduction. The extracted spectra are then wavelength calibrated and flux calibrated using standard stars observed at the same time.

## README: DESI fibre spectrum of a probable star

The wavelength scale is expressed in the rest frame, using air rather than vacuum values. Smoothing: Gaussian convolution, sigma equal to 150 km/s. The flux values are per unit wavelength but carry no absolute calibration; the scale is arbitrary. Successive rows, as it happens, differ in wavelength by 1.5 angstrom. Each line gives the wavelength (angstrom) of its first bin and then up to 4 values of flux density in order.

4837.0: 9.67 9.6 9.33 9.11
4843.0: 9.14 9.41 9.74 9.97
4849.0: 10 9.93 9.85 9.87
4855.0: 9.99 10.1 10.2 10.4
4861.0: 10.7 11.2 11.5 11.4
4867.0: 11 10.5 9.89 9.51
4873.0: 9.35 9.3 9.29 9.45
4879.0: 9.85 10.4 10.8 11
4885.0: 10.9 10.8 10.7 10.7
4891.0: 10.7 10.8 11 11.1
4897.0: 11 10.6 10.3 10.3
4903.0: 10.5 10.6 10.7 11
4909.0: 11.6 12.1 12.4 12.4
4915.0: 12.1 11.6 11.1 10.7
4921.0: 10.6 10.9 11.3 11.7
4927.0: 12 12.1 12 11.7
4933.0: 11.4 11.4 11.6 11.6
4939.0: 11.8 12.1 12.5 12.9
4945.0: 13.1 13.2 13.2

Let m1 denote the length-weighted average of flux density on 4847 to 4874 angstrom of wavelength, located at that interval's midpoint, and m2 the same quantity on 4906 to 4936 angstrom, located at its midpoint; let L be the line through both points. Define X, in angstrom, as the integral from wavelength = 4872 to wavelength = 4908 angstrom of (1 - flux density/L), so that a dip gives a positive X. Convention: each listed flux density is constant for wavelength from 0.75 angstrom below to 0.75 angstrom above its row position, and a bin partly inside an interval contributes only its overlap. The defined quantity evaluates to 1.5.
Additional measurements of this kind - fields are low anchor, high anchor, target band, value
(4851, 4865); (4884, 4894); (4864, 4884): 0.8 angstrom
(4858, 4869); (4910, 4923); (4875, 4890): 1.0 angstrom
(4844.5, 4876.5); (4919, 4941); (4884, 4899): -0.1 angstrom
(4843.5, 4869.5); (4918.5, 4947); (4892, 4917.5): 0.2 angstrom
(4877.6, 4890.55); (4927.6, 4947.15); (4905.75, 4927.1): 0.0 angstrom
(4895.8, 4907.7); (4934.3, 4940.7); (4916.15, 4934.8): -0.1 angstrom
